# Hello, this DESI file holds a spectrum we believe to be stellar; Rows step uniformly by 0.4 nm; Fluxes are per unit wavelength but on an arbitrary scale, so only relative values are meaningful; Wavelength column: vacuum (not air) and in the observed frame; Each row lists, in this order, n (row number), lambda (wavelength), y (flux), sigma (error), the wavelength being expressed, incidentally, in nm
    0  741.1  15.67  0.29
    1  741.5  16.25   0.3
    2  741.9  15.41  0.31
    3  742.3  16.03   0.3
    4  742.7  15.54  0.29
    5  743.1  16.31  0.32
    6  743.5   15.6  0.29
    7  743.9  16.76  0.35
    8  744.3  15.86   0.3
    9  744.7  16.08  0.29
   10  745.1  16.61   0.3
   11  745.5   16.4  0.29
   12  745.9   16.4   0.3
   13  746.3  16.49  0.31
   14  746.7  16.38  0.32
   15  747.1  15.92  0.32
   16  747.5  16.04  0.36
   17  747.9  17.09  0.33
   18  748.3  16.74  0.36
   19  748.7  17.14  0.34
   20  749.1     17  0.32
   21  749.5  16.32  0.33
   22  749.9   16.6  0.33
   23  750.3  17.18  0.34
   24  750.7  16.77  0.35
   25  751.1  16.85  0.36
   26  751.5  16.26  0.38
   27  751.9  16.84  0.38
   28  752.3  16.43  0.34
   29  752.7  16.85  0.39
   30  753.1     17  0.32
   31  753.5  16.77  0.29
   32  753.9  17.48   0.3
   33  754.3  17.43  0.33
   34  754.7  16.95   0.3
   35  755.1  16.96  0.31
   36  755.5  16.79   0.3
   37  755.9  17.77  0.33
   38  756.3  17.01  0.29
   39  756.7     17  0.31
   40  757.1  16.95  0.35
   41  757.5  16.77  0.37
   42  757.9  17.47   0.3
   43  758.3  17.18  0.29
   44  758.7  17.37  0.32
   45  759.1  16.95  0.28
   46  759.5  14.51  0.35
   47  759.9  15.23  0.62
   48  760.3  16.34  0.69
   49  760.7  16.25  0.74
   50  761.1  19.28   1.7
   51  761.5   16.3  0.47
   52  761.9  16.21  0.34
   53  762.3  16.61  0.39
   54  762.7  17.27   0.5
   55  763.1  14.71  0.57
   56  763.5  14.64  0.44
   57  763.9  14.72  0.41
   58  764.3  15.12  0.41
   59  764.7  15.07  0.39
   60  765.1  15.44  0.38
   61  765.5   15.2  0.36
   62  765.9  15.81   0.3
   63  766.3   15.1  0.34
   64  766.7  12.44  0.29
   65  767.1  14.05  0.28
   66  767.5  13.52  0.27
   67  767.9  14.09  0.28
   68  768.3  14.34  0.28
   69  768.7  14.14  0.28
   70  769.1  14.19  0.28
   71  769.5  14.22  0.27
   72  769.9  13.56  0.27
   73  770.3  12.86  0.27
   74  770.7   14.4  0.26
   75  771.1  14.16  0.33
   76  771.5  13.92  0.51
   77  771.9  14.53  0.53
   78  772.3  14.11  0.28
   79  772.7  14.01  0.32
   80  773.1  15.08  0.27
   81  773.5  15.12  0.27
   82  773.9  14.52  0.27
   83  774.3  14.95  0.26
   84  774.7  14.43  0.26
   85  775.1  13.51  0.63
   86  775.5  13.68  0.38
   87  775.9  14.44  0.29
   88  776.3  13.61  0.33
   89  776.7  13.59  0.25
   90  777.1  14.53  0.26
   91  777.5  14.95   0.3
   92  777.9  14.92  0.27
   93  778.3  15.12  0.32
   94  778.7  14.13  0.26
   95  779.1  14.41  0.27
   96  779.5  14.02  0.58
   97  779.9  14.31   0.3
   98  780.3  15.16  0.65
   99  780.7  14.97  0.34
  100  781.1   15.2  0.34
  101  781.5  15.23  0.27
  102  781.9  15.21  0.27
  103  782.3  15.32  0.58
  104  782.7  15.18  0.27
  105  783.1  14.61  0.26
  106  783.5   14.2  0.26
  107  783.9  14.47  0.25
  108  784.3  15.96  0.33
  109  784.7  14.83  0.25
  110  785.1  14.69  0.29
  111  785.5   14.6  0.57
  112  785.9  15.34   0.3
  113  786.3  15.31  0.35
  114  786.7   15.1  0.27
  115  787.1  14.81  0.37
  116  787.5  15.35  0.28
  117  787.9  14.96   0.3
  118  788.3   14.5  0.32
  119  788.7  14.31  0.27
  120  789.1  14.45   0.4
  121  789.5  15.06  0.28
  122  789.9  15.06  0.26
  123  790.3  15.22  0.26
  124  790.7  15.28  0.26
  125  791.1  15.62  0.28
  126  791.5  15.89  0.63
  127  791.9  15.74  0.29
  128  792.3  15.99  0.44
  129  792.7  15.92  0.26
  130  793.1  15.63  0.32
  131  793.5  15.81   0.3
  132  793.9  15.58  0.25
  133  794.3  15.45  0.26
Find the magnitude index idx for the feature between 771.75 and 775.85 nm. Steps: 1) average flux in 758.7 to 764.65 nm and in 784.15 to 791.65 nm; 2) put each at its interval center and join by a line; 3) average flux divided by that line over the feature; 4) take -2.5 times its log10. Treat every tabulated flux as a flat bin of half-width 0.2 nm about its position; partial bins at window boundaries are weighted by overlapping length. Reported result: 0.09 mag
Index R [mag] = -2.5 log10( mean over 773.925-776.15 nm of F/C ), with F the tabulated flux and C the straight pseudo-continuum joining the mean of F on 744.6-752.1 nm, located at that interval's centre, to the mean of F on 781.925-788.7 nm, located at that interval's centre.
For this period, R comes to 0.09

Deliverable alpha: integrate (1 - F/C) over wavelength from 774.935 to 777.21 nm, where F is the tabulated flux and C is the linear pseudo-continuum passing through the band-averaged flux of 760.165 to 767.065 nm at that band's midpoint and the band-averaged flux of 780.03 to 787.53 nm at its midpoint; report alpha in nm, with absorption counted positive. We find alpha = 0.21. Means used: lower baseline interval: 15.6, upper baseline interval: 15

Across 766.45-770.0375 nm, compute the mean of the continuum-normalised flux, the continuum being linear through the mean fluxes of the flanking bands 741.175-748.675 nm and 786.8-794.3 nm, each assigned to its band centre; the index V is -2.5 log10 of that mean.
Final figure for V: 0.14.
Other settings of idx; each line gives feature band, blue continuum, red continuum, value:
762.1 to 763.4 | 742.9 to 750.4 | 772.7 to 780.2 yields -0.05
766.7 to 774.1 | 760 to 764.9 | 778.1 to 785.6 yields 0.10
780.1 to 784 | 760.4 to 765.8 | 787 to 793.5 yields 0.04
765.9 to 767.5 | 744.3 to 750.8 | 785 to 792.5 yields 0.13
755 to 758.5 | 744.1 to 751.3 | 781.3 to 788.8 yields -0.06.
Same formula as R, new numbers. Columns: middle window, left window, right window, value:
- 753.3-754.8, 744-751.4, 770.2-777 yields -0.08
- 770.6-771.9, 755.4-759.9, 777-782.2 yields 0.10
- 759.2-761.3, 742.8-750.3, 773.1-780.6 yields -0.06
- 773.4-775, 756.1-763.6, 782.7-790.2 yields 0.07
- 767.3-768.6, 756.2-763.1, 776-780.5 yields 0.12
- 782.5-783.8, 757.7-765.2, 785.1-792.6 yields 0.05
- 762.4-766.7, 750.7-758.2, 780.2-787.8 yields 0.08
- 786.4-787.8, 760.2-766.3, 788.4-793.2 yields 0.02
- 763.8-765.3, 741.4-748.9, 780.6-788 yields 0.04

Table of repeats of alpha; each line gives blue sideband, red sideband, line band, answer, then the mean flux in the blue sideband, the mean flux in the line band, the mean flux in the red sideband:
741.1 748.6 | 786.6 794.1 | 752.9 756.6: -0.26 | 16.2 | 17.1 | 15.3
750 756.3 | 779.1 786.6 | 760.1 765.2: 0.09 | 17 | 16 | 14.9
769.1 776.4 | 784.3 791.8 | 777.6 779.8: 0.00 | 14.2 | 14.5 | 15.1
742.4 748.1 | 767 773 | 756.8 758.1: -0.16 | 16.2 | 17.1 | 14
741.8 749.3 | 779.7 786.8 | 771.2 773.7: 0.15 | 16.3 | 14.4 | 15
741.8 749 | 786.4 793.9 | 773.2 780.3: 0.54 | 16.3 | 14.4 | 15.3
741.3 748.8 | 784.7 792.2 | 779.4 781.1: 0.06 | 16.3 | 14.7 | 15.1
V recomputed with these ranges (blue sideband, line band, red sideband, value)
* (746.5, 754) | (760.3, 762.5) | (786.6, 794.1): -0.037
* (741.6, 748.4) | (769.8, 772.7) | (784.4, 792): 0.115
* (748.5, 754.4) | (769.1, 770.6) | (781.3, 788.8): 0.157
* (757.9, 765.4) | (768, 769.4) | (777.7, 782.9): 0.103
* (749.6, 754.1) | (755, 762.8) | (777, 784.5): -0.031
